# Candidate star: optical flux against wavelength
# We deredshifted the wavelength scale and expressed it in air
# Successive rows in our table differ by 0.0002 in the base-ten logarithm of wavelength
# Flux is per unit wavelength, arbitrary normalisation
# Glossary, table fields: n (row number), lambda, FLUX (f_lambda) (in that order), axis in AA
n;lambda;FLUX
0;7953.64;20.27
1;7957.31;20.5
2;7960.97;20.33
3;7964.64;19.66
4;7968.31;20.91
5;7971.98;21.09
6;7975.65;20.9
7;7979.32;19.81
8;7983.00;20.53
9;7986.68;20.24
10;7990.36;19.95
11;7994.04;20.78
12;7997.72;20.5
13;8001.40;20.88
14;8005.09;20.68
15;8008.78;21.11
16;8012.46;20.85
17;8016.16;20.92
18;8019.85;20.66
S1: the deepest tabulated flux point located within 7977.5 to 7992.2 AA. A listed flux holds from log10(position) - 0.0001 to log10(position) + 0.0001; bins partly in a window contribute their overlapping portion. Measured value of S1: 19.81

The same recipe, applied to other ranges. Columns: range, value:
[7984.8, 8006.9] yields 19.95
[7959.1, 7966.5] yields 19.66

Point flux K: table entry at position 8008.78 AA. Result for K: 21.11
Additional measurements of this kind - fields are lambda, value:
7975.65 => 20.9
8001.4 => 20.88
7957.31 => 20.5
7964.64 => 19.66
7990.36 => 19.95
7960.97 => 20.33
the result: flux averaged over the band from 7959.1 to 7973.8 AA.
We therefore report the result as 20.5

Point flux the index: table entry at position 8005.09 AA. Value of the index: 20.68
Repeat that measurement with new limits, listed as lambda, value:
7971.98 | 21.09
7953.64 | 20.27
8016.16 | 20.92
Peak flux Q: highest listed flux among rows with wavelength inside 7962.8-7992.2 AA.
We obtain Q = 21.09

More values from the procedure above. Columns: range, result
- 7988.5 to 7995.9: 20.78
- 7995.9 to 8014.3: 21.11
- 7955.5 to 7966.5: 20.5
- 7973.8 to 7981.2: 20.9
